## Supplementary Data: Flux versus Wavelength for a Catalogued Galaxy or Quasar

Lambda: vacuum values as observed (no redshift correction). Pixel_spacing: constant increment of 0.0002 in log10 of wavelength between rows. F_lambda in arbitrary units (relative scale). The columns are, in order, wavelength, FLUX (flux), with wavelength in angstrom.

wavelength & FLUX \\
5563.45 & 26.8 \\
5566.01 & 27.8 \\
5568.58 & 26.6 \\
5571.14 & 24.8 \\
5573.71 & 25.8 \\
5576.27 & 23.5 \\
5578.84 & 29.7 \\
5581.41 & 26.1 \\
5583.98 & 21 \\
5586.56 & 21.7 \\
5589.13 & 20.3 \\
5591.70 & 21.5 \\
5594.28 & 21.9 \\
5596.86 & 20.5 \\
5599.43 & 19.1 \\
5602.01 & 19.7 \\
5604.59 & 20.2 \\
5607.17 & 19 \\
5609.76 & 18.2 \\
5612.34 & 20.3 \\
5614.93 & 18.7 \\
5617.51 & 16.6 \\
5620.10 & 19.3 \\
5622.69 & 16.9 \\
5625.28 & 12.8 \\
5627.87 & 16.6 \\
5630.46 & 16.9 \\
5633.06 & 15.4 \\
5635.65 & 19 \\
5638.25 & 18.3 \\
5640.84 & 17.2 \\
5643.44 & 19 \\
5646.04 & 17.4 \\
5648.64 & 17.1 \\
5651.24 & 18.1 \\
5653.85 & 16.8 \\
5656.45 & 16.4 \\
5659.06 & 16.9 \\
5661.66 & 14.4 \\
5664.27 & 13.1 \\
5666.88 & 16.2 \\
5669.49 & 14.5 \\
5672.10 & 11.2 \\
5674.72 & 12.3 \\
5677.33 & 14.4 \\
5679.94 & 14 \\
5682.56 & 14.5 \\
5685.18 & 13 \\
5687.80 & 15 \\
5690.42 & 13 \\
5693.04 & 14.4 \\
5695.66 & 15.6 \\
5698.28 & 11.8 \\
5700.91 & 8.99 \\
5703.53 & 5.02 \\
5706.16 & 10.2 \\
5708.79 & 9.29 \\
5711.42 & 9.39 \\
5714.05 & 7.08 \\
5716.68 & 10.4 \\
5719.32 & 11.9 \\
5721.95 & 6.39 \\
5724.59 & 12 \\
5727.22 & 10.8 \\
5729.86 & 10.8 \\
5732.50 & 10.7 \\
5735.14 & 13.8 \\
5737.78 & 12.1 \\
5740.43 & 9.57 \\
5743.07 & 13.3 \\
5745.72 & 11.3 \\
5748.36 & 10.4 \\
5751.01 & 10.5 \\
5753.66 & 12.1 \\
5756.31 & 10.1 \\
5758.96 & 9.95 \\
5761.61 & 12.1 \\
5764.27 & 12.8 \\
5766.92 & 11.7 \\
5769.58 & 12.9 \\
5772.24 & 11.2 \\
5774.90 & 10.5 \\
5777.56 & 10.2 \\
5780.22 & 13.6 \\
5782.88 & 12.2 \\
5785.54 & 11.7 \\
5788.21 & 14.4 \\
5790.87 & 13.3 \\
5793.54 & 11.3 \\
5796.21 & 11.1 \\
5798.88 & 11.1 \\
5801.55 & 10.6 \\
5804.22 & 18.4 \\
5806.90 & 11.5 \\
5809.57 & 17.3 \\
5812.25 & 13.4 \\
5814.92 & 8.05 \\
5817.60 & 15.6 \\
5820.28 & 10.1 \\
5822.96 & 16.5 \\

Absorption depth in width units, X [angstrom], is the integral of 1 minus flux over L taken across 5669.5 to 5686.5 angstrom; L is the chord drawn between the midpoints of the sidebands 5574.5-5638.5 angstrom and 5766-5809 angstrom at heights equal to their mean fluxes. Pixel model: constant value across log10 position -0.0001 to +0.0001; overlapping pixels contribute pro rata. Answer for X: 3.5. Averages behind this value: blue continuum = 19.8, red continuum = 12.3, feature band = 13.3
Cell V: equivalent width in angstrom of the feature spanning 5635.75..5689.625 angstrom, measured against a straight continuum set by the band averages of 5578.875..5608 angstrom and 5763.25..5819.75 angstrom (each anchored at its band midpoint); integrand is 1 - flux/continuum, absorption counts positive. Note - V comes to 8.2 angstrom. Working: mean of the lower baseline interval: 21.4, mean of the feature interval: 15.5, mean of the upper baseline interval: 12.5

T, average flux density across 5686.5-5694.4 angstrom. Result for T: 14.1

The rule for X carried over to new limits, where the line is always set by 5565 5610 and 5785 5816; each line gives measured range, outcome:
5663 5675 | 3.4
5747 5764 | 4.4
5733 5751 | 4.5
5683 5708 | 8.2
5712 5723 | 5.0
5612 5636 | 4.5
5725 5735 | 3.0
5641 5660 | 2.3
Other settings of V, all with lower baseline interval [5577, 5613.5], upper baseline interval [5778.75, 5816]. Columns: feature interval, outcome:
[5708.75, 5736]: 9.7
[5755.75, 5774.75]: 3.5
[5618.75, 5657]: 4.7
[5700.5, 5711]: 5.2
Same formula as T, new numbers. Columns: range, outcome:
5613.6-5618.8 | 17.7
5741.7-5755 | 11.5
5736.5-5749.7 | 11.3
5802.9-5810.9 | 15.7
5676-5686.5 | 14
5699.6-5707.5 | 8.08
